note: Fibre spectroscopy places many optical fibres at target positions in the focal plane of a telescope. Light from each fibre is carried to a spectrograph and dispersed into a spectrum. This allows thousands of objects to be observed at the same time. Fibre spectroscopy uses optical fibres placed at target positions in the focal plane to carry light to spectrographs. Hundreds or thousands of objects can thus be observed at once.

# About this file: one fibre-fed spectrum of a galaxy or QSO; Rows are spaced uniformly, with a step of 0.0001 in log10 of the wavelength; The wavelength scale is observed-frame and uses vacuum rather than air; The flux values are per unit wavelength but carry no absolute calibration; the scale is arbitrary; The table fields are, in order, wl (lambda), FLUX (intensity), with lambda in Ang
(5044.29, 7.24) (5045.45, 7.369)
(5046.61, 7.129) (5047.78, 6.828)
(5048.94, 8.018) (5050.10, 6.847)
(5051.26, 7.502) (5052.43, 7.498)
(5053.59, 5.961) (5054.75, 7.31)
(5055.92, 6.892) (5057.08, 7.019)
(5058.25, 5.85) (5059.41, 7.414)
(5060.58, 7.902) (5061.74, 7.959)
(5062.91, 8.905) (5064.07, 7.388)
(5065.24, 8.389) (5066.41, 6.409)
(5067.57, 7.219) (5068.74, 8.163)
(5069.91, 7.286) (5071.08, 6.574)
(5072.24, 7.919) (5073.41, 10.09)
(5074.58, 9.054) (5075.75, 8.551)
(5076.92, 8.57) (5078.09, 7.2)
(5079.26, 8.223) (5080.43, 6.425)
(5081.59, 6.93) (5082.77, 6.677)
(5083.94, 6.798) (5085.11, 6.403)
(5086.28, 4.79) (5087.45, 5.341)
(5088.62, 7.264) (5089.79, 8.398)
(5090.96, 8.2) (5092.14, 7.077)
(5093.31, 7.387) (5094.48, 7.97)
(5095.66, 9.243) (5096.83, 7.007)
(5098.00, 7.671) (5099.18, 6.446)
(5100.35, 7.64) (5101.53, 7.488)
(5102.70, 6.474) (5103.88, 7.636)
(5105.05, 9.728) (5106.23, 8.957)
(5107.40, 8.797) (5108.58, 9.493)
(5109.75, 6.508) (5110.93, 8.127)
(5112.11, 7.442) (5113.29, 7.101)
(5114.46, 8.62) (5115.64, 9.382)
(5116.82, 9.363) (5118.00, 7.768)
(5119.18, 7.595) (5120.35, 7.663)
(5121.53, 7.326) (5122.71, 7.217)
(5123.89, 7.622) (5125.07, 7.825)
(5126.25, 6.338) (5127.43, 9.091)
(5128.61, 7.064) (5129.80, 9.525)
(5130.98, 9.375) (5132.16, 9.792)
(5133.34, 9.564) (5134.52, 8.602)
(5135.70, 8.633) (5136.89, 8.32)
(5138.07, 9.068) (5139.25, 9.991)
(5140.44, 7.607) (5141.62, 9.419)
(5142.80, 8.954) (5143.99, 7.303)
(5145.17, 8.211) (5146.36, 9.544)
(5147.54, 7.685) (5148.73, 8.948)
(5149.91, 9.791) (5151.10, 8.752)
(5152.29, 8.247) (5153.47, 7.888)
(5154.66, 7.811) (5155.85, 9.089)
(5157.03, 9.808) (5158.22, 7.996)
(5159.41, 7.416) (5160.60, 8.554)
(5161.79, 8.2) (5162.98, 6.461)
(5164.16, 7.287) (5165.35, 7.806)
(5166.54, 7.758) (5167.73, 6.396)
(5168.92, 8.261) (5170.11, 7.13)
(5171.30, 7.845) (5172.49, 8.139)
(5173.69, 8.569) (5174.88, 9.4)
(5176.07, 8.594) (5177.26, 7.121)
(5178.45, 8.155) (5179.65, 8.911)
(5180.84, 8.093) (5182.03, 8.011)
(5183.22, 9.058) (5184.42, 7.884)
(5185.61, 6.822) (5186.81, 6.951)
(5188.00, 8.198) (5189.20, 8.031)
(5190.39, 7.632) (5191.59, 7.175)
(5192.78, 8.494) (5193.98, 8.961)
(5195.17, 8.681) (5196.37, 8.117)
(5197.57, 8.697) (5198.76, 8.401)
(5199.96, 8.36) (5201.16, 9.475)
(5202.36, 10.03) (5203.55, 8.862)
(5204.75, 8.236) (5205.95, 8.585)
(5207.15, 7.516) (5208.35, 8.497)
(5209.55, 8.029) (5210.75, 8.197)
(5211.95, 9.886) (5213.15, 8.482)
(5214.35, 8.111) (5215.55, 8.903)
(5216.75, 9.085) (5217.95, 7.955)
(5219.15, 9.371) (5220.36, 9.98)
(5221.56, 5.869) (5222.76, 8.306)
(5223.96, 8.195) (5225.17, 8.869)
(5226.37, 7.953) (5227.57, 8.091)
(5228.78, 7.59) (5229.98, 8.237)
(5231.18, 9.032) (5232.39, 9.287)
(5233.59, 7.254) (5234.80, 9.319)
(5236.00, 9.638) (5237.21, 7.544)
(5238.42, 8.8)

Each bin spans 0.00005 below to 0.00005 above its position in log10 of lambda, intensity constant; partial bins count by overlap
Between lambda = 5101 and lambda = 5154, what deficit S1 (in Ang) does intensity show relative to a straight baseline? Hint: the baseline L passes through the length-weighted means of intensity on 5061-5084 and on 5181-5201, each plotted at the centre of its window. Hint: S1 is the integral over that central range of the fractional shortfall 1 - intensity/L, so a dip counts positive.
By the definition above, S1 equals -2.8 Ang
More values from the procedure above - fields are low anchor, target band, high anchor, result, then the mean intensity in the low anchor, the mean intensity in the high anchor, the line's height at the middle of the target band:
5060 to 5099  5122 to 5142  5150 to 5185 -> -1.6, 7.54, 8.11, 7.88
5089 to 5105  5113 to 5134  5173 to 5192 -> -1.3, 7.66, 8.04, 7.78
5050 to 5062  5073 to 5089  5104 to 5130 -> 0.4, 7.09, 8.09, 7.5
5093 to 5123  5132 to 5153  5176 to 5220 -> -1.7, 7.94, 8.37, 8.1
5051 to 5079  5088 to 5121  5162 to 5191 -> -1.0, 7.63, 7.86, 7.71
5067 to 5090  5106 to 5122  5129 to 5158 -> 0.0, 7.38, 8.81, 8.16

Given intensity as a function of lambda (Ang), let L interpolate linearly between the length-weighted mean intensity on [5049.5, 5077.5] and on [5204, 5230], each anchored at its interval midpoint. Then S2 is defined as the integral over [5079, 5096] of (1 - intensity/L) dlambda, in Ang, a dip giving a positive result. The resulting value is 1.4 Ang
